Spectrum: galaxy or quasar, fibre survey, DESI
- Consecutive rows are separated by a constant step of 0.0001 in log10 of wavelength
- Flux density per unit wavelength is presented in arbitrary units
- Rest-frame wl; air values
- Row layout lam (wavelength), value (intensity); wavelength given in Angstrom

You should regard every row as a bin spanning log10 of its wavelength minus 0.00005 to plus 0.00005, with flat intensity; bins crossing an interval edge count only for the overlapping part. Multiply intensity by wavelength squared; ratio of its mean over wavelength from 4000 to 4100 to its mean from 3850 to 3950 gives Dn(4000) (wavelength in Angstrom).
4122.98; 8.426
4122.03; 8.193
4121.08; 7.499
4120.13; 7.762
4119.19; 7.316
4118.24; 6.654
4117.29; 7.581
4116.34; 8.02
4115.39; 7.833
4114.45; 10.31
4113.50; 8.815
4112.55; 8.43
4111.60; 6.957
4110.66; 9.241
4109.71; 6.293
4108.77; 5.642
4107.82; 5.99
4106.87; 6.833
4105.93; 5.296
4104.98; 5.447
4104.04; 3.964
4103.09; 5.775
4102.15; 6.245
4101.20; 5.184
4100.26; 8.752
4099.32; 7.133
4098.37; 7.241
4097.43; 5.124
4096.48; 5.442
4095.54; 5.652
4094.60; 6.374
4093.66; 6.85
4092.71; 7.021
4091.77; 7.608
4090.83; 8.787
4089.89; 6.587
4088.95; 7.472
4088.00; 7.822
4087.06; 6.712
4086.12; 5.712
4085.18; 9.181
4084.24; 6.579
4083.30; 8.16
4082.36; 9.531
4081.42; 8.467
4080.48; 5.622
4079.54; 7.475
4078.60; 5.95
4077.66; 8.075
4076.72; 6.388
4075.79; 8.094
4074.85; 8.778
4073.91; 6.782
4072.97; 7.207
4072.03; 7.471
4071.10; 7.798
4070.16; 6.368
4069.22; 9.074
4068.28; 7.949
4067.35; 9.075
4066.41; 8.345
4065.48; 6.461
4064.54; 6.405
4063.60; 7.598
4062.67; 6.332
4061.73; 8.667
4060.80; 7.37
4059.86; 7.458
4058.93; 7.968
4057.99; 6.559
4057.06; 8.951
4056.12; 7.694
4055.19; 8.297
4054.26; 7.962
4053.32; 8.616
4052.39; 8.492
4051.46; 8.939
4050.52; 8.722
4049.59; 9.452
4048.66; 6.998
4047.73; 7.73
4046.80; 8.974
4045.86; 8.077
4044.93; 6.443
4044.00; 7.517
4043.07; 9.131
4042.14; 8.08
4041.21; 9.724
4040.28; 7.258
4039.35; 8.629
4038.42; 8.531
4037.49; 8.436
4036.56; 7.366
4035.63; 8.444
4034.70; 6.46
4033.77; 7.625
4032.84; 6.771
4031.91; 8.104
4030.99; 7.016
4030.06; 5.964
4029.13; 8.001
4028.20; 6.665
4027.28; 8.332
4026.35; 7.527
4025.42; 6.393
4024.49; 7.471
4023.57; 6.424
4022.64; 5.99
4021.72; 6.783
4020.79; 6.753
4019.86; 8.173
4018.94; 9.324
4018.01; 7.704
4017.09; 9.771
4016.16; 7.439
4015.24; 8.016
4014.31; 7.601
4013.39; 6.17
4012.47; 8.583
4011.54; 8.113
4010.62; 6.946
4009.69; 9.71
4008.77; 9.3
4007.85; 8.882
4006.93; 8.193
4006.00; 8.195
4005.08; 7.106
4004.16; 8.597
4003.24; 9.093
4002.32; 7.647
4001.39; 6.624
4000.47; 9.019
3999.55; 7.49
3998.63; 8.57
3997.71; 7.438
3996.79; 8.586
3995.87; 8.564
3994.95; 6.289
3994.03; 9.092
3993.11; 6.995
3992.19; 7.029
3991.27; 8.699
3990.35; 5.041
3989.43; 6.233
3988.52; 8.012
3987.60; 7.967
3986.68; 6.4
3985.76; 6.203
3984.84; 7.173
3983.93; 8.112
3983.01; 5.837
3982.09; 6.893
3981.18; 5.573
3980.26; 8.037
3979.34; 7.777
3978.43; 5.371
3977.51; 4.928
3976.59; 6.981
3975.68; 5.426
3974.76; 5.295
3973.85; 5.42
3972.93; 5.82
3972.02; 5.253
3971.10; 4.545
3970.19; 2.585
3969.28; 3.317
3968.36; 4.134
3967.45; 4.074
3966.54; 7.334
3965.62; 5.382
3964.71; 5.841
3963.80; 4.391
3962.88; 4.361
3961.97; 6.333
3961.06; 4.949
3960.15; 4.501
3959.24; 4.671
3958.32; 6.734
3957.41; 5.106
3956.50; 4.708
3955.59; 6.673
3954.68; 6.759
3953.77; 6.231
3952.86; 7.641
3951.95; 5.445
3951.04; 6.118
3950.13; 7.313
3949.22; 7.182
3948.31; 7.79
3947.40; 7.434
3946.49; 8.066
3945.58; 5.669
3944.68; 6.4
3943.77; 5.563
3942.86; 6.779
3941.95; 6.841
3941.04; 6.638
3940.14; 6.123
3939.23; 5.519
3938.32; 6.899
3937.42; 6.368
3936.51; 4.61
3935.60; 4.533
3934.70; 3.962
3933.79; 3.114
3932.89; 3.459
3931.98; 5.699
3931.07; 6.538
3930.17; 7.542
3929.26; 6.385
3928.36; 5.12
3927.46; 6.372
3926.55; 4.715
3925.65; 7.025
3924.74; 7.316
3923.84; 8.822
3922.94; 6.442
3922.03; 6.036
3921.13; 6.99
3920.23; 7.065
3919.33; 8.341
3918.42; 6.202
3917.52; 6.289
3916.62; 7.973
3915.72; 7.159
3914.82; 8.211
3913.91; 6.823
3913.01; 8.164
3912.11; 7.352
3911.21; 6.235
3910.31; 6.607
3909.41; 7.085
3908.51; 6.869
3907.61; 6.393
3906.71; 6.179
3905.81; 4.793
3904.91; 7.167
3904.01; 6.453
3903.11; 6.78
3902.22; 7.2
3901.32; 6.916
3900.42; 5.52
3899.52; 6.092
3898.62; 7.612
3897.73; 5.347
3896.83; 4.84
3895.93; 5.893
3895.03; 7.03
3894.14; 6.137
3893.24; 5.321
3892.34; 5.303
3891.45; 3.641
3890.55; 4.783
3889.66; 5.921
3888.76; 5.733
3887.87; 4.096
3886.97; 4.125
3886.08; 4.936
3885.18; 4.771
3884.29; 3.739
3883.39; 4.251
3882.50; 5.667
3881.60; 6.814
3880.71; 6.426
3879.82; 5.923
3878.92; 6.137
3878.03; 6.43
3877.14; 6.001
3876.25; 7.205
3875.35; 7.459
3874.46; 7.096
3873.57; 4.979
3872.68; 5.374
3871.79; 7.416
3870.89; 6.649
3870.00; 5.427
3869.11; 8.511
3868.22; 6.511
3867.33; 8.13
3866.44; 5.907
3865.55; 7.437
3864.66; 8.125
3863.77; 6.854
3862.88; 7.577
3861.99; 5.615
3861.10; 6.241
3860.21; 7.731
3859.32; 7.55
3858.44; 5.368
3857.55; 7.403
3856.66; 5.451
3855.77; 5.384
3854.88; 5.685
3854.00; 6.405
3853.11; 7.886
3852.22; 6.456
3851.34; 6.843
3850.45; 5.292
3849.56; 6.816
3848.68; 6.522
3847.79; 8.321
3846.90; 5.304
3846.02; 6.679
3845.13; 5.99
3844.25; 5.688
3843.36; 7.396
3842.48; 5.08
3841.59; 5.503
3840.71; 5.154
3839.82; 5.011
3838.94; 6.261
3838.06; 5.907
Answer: 1.31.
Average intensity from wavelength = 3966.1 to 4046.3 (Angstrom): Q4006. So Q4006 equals 7.23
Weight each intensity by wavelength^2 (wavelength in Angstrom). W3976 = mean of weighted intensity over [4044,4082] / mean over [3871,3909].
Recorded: 1.43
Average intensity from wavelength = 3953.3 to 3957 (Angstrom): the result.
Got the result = 6.09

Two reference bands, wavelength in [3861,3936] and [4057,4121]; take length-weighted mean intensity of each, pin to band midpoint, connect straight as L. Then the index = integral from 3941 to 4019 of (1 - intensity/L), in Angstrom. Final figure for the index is -1.1 Angstrom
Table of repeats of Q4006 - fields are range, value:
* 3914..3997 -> 6.23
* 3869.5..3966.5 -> 6.11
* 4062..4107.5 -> 7.05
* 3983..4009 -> 7.69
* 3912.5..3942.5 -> 6.34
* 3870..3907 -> 5.85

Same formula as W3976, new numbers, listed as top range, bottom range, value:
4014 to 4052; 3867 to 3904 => 1.41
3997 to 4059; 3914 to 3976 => 1.38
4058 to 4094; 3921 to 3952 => 1.30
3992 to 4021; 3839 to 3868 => 1.35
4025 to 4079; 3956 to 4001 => 1.29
